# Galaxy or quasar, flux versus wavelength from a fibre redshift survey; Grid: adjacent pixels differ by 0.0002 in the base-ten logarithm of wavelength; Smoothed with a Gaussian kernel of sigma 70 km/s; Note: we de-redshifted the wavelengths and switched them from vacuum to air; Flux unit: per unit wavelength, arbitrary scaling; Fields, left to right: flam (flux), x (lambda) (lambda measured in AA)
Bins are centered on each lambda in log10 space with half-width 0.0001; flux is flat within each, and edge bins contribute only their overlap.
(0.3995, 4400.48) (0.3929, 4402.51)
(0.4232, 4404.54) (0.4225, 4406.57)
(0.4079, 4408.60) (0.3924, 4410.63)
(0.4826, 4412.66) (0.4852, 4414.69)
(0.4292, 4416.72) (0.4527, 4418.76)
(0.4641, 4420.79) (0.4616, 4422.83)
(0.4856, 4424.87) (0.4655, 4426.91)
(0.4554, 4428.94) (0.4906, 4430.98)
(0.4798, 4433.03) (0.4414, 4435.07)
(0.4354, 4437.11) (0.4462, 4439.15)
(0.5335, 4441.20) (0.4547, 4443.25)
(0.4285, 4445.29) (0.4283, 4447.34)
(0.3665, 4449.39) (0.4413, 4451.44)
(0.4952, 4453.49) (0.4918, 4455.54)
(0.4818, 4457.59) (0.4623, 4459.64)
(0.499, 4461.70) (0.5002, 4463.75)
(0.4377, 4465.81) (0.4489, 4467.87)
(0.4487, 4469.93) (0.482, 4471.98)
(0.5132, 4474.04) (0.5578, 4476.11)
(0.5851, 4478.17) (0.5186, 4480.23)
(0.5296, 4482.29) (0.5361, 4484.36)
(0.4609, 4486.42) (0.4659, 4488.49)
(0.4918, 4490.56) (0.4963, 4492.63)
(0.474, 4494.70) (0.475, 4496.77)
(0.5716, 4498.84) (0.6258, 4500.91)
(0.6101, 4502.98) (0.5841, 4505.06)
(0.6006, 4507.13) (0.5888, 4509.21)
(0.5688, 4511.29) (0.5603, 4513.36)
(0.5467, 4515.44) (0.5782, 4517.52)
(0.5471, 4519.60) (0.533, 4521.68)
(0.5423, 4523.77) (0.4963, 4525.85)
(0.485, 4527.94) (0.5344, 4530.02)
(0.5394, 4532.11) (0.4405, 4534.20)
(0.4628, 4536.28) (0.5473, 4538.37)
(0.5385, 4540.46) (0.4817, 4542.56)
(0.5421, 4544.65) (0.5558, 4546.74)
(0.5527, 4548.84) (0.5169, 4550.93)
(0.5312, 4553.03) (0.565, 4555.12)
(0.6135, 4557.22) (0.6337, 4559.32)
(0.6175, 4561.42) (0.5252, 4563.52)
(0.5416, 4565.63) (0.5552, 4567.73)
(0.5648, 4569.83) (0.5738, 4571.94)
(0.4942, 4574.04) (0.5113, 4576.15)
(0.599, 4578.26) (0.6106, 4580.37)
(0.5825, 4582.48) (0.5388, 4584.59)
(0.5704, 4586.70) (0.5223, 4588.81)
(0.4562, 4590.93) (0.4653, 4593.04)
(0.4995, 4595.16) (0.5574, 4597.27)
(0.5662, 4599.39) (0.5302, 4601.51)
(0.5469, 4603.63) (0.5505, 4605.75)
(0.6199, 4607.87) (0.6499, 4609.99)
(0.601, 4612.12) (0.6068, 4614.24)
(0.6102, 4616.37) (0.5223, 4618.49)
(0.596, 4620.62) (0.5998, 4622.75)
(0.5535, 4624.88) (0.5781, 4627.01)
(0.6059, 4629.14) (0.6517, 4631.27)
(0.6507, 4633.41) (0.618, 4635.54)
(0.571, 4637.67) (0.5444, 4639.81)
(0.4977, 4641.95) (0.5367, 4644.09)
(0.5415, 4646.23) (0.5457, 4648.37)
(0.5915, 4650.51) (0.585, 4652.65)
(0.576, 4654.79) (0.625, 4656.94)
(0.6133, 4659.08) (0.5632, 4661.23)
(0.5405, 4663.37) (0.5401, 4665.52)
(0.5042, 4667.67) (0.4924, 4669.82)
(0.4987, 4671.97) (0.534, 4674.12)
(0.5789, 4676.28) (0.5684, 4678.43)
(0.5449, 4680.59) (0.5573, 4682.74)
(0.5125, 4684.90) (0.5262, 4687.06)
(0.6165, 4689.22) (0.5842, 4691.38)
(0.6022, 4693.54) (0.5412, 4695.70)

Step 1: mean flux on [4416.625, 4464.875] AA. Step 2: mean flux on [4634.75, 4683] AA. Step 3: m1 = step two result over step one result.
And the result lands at 1.20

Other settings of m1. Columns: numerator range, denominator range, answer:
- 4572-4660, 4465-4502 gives 1.12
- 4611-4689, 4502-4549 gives 1.05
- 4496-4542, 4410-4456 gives 1.19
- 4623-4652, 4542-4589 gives 1.03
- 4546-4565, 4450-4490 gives 1.16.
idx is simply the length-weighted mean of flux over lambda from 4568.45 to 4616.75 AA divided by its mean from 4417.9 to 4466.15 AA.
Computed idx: 1.20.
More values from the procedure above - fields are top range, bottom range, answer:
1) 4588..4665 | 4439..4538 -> 1.12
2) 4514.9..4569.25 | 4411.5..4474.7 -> 1.16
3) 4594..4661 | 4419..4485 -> 1.21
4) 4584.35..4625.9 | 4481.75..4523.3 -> 1.03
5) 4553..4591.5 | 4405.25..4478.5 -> 1.21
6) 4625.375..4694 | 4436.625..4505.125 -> 1.15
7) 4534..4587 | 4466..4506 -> 1.06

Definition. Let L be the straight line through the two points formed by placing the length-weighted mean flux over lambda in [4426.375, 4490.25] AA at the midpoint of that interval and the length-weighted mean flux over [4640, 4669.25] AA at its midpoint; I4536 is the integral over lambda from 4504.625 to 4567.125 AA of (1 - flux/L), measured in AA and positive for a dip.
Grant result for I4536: -4.5 AA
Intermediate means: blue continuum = 0.477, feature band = 0.545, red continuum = 0.557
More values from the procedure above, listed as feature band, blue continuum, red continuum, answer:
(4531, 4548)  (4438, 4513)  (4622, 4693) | 0.4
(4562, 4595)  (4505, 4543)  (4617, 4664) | 0.9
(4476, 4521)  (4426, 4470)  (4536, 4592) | -4.0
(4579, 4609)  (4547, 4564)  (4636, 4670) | 1.1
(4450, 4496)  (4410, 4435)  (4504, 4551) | 0.7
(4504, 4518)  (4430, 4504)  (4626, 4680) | -1.9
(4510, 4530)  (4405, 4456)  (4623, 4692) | -1.8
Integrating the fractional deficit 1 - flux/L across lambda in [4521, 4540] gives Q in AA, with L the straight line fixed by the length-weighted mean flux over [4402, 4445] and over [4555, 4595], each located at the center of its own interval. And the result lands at 0.5 AA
